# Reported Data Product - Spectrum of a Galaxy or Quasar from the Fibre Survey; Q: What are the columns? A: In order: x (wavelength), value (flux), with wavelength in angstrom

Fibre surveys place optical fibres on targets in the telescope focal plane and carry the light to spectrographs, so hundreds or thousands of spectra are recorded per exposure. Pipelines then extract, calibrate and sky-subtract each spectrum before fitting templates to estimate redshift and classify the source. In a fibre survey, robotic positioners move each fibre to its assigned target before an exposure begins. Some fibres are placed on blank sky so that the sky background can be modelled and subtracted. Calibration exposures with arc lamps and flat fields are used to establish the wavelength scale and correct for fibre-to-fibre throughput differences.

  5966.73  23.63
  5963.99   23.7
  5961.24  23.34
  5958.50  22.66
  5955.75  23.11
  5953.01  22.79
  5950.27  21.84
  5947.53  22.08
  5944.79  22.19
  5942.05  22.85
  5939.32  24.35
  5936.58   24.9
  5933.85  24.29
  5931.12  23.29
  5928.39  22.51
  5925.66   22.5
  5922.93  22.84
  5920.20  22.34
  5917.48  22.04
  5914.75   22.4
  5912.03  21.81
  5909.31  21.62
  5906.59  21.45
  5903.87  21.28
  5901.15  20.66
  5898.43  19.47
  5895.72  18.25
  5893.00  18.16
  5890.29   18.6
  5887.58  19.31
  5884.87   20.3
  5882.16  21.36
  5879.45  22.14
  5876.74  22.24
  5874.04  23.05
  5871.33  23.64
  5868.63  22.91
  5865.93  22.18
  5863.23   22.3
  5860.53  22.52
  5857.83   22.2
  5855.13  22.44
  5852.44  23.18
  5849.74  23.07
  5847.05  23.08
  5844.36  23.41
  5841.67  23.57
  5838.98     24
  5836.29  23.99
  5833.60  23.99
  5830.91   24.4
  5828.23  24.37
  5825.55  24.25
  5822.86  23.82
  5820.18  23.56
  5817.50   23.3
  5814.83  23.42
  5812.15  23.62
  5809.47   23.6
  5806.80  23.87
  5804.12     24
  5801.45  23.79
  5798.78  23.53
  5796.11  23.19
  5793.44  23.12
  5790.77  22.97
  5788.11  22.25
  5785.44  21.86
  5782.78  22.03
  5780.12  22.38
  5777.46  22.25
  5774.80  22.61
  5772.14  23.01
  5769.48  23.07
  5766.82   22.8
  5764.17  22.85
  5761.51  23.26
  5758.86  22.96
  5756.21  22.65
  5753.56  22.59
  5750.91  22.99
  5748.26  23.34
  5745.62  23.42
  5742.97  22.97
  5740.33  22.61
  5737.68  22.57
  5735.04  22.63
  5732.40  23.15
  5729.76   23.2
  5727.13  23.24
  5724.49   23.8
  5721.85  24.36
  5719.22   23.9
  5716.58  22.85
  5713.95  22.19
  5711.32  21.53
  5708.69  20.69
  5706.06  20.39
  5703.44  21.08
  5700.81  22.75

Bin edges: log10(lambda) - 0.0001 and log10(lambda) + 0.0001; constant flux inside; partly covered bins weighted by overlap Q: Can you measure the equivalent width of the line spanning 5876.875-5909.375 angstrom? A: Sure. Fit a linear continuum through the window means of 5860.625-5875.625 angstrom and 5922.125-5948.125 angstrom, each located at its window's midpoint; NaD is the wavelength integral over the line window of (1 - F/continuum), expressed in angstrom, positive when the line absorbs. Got 3.8 angstrom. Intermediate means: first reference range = 22.8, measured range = 20.2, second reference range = 23.2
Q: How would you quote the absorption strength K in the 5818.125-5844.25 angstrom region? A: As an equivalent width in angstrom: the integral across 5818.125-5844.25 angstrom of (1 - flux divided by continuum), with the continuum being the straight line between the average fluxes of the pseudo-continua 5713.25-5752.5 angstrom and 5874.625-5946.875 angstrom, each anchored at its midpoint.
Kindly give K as -1.9 angstrom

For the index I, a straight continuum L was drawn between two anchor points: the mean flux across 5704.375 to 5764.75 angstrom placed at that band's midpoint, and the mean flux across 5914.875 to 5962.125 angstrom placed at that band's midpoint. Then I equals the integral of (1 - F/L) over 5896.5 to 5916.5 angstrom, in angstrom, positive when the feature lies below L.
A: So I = 1.5 angstrom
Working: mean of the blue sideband 22.8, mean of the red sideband 22.9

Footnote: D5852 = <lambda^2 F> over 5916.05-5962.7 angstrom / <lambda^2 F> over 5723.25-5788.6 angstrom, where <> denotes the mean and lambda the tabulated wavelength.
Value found 1.07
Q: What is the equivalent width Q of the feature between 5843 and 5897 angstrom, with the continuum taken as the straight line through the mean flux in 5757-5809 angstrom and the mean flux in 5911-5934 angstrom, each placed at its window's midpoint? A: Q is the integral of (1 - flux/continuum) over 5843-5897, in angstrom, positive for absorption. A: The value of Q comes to 2.4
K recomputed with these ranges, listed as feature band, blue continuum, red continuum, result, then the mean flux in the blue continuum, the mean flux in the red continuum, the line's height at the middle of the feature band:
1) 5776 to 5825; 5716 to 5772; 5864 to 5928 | -1.55 angstrom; 23.1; 21.4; 22.5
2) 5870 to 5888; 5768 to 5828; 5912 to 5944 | 0.98 angstrom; 23.2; 23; 23.1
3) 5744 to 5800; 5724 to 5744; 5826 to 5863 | 0.76 angstrom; 23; 23.4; 23.1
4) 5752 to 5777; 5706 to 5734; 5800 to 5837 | 0.44 angstrom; 22.8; 23.9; 23.3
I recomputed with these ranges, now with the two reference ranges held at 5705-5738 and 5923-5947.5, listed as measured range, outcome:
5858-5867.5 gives 0.3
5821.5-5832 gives -0.6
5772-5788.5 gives 0.4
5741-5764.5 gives -0.2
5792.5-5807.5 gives -0.5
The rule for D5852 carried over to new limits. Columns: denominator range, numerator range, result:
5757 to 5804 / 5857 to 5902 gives 0.96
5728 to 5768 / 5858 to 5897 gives 0.97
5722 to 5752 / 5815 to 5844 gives 1.07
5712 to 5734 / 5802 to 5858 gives 1.05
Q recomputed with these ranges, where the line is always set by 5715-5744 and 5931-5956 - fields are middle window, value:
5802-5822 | -0.4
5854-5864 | 0.4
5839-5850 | -0.1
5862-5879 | 0.4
